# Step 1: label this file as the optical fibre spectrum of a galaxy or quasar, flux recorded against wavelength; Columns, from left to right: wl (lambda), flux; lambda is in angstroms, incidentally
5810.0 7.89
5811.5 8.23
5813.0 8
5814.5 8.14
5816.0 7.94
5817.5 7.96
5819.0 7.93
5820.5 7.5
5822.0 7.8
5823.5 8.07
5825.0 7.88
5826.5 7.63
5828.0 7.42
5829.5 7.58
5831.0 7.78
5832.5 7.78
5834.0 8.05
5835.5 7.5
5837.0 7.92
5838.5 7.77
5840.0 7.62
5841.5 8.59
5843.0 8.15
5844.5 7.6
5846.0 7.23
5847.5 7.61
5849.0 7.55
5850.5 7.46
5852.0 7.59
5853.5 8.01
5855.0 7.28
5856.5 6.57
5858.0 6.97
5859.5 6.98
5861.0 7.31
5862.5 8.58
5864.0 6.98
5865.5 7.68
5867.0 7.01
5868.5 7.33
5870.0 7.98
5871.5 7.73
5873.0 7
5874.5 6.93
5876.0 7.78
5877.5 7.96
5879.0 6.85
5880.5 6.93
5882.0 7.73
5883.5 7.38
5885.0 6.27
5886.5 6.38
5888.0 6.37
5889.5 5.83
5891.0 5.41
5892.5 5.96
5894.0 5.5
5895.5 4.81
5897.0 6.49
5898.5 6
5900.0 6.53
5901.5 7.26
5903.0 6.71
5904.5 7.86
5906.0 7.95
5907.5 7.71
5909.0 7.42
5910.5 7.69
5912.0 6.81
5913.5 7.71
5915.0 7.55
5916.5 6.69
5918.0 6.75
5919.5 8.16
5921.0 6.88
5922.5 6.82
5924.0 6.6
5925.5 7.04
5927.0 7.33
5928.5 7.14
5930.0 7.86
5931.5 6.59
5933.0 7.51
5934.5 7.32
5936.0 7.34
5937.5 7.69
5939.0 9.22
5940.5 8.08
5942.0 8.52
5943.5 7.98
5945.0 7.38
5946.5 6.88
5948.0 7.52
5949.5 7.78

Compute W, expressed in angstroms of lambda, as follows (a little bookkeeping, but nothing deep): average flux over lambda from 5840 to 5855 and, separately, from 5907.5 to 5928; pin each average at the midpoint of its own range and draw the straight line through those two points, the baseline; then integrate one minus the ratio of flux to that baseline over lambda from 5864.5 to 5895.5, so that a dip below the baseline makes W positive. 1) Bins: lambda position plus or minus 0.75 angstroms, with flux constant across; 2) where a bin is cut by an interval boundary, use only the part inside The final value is 2.6 angstroms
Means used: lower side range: 7.72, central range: 6.85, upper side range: 7.21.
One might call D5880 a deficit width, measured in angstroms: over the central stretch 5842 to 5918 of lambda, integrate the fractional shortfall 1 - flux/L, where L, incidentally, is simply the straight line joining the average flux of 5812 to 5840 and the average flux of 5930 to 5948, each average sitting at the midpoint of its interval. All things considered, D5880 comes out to 6.4 angstroms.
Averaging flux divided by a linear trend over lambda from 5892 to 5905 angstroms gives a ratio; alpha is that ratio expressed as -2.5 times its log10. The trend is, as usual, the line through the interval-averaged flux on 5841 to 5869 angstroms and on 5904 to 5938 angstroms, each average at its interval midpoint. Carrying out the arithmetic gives 0.167 mag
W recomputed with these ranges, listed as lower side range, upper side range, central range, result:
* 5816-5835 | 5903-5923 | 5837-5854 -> -0.1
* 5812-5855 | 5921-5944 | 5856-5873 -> 0.7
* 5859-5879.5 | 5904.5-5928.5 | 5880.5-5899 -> 2.9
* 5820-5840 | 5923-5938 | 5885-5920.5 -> 2.9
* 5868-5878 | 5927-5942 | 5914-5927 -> 0.9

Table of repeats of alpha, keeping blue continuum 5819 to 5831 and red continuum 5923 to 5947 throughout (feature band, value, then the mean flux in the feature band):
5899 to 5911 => 0.03 mag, 7.36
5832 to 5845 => -0.03 mag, 7.89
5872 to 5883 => 0.04 mag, 7.32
